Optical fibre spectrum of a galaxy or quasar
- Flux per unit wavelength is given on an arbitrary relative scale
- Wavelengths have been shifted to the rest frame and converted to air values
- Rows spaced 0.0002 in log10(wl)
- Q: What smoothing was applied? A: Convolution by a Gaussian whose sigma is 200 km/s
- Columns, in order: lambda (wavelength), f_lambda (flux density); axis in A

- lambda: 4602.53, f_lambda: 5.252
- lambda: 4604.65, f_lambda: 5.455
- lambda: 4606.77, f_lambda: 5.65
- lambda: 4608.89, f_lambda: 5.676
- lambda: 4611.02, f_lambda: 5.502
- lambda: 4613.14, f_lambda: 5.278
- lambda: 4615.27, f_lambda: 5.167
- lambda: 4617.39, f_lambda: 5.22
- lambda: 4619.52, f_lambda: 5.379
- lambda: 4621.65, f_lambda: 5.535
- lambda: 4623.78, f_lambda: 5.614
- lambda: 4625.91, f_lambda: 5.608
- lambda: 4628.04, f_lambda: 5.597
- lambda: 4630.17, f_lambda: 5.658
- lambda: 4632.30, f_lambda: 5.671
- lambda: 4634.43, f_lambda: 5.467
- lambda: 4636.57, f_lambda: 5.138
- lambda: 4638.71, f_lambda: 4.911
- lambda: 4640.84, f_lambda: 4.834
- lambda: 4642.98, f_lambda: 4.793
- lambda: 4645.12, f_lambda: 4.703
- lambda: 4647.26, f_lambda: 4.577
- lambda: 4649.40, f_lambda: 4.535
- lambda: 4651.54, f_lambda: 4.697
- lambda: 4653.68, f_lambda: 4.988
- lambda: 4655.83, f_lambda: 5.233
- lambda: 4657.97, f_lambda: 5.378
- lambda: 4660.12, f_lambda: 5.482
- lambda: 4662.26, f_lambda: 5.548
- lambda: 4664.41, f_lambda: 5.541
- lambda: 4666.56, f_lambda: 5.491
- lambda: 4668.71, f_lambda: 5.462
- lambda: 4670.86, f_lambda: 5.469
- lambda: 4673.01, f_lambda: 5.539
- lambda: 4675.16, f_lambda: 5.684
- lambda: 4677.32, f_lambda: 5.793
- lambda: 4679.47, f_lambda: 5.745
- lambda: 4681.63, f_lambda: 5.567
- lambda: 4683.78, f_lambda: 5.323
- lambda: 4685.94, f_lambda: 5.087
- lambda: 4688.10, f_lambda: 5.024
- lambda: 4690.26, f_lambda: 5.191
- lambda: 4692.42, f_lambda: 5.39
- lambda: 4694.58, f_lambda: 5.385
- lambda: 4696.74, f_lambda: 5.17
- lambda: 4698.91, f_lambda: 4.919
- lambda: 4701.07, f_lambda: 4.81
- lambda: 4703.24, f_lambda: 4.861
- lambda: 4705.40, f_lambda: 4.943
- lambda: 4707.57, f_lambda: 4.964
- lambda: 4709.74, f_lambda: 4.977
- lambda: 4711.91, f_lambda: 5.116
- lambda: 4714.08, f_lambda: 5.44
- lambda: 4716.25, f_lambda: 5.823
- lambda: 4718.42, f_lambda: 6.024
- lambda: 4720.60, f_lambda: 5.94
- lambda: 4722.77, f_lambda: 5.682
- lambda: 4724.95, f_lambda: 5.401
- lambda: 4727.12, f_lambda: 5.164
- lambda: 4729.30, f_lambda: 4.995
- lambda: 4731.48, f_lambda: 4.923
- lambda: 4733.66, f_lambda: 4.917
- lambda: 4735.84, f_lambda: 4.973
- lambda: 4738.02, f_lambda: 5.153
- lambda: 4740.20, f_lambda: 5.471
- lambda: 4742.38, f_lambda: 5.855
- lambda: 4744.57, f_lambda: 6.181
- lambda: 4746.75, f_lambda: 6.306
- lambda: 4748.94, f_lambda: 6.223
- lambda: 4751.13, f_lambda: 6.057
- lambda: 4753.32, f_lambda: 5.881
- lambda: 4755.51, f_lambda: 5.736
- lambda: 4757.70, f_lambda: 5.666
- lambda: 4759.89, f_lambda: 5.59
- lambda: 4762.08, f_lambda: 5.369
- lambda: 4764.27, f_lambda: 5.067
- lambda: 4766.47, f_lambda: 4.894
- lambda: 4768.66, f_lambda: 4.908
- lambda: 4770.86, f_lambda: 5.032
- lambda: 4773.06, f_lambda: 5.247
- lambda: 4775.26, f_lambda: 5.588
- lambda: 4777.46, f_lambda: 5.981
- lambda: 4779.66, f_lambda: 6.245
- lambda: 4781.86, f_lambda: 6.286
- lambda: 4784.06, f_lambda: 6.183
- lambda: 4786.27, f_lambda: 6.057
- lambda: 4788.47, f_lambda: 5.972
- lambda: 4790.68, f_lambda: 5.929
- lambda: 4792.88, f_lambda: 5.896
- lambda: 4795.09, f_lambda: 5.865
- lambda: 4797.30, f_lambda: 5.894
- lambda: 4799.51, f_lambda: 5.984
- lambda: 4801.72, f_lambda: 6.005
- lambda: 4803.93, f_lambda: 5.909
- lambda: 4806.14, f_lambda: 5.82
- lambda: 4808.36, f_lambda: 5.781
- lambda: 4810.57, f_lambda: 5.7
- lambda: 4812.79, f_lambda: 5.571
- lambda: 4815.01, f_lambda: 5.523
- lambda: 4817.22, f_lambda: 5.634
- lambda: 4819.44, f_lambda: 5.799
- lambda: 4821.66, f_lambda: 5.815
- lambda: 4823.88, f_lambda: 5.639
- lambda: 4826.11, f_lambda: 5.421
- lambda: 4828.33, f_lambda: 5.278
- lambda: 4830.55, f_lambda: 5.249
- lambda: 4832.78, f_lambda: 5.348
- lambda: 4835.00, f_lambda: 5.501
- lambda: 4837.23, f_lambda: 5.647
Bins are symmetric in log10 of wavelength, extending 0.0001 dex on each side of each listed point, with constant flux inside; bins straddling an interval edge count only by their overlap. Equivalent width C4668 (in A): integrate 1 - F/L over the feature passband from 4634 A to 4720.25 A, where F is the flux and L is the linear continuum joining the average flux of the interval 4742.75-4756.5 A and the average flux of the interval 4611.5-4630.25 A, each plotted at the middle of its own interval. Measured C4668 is 7.2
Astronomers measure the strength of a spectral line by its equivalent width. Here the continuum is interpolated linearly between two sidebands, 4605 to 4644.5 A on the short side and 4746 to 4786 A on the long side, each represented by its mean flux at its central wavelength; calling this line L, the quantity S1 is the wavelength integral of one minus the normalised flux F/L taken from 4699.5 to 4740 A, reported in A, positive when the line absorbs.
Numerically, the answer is 2.5 A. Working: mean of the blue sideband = 5.37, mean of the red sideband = 5.68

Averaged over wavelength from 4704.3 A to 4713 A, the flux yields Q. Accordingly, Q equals 5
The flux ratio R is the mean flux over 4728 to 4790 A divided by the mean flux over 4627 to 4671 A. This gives 1.1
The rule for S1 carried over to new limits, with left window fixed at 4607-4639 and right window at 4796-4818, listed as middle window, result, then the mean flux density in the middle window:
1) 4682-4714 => 2.75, 5.1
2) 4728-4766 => 0.92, 5.54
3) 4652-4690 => 0.81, 5.42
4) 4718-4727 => -0.08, 5.68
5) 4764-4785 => 0.62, 5.56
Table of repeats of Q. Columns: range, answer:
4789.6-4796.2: 5.9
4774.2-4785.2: 6.06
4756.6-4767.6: 5.32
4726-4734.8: 5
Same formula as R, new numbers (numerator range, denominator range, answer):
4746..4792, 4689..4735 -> 1.09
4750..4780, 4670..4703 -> 1.03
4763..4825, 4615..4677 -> 1.08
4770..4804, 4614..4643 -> 1.10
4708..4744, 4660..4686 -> 0.97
